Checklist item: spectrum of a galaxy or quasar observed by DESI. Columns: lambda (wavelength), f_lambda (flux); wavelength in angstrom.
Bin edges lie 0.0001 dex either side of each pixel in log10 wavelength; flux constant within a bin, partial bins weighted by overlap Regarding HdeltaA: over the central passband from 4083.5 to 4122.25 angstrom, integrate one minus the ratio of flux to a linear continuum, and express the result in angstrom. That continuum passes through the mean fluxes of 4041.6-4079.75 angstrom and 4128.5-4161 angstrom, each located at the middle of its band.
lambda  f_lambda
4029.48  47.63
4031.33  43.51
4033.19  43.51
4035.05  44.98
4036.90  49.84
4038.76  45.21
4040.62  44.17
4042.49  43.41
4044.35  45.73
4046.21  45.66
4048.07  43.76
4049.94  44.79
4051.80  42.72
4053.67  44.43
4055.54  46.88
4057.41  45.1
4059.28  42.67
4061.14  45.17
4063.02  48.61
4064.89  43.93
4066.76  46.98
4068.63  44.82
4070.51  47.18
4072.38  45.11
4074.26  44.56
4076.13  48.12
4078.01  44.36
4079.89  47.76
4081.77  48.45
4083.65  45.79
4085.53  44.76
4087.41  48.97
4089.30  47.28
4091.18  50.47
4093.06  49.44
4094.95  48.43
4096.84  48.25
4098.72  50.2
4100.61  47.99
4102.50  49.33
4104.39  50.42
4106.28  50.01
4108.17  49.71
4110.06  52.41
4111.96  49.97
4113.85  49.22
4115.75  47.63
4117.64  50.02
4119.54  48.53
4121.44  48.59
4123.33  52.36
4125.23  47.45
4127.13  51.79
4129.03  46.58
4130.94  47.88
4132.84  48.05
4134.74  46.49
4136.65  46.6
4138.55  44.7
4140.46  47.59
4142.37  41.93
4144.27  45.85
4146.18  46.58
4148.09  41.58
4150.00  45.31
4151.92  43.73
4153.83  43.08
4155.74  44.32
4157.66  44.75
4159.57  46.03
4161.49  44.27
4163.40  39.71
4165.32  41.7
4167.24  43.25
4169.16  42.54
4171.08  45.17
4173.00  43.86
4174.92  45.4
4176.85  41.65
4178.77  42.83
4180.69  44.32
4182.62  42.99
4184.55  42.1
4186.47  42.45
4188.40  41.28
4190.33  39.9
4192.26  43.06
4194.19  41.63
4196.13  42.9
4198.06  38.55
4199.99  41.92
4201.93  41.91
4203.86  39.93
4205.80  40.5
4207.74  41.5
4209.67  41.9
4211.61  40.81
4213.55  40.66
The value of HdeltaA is -3.2 angstrom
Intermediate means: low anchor 45.3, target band 49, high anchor 45.3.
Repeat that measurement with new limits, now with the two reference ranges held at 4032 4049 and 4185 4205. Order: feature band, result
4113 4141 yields -3.39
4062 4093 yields -1.79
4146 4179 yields -1.13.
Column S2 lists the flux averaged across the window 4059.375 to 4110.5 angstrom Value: 47.6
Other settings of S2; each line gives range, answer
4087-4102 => 48.9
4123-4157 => 46.1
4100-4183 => 46.2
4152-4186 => 43.4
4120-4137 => 48.5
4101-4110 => 50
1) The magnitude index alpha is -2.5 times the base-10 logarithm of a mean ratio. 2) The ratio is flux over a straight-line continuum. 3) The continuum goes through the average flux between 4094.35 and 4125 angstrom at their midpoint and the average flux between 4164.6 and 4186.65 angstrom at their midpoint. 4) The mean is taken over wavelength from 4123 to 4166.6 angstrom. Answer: 0.02 mag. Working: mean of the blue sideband 49.5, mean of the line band 45.5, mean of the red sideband 43.2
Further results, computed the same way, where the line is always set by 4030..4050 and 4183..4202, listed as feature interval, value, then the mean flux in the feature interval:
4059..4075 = -0.03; 45.6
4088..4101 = -0.12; 48.9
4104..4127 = -0.15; 49.8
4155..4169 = -0.03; 43.4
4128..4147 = -0.08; 46.2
